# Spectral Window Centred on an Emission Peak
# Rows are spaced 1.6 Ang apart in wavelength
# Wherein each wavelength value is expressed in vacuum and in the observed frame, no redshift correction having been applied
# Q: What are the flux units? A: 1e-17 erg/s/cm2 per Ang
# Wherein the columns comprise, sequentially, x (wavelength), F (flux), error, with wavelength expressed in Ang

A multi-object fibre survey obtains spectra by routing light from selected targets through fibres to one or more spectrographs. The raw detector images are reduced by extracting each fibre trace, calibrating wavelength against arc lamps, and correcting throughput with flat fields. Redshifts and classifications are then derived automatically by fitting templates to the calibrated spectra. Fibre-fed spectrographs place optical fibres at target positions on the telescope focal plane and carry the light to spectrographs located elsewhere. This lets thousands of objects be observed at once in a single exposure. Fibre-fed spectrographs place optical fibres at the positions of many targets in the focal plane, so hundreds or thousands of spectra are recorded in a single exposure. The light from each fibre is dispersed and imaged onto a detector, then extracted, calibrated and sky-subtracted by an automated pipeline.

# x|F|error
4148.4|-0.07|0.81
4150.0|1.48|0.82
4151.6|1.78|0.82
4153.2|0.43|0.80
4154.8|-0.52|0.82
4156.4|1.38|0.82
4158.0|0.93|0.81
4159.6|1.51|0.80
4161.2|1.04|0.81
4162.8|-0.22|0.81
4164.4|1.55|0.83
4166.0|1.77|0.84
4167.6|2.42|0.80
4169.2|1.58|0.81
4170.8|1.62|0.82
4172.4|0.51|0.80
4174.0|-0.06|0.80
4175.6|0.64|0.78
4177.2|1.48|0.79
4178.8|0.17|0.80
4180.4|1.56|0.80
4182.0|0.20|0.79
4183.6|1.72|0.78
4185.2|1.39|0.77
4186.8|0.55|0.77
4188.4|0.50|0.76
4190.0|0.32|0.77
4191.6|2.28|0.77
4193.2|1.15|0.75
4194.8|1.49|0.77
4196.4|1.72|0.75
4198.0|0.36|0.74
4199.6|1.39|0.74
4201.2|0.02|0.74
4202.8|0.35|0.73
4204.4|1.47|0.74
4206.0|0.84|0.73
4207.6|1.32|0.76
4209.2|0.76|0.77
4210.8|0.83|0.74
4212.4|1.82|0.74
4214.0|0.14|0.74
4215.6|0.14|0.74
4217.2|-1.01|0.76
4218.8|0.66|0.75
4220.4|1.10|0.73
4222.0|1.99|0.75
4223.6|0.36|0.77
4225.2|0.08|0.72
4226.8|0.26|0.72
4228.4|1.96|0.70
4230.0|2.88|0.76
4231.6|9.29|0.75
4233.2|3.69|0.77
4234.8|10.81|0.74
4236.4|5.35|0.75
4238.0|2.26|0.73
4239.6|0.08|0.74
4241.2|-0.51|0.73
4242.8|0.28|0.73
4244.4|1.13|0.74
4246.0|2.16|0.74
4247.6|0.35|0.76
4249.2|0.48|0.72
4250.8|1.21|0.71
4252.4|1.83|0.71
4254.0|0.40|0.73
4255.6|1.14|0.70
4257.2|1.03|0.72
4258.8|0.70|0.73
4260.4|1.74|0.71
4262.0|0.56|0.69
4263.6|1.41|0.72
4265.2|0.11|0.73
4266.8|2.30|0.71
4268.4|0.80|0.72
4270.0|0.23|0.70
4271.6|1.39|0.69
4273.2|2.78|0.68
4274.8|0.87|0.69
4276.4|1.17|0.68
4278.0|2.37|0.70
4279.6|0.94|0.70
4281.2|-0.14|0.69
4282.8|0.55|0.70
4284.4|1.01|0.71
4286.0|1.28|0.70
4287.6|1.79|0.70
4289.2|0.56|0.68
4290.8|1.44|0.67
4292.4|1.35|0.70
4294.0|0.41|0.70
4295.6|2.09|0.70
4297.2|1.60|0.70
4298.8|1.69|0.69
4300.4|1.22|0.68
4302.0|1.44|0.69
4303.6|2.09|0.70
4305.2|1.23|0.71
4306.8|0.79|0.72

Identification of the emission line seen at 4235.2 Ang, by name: [O II] 3727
